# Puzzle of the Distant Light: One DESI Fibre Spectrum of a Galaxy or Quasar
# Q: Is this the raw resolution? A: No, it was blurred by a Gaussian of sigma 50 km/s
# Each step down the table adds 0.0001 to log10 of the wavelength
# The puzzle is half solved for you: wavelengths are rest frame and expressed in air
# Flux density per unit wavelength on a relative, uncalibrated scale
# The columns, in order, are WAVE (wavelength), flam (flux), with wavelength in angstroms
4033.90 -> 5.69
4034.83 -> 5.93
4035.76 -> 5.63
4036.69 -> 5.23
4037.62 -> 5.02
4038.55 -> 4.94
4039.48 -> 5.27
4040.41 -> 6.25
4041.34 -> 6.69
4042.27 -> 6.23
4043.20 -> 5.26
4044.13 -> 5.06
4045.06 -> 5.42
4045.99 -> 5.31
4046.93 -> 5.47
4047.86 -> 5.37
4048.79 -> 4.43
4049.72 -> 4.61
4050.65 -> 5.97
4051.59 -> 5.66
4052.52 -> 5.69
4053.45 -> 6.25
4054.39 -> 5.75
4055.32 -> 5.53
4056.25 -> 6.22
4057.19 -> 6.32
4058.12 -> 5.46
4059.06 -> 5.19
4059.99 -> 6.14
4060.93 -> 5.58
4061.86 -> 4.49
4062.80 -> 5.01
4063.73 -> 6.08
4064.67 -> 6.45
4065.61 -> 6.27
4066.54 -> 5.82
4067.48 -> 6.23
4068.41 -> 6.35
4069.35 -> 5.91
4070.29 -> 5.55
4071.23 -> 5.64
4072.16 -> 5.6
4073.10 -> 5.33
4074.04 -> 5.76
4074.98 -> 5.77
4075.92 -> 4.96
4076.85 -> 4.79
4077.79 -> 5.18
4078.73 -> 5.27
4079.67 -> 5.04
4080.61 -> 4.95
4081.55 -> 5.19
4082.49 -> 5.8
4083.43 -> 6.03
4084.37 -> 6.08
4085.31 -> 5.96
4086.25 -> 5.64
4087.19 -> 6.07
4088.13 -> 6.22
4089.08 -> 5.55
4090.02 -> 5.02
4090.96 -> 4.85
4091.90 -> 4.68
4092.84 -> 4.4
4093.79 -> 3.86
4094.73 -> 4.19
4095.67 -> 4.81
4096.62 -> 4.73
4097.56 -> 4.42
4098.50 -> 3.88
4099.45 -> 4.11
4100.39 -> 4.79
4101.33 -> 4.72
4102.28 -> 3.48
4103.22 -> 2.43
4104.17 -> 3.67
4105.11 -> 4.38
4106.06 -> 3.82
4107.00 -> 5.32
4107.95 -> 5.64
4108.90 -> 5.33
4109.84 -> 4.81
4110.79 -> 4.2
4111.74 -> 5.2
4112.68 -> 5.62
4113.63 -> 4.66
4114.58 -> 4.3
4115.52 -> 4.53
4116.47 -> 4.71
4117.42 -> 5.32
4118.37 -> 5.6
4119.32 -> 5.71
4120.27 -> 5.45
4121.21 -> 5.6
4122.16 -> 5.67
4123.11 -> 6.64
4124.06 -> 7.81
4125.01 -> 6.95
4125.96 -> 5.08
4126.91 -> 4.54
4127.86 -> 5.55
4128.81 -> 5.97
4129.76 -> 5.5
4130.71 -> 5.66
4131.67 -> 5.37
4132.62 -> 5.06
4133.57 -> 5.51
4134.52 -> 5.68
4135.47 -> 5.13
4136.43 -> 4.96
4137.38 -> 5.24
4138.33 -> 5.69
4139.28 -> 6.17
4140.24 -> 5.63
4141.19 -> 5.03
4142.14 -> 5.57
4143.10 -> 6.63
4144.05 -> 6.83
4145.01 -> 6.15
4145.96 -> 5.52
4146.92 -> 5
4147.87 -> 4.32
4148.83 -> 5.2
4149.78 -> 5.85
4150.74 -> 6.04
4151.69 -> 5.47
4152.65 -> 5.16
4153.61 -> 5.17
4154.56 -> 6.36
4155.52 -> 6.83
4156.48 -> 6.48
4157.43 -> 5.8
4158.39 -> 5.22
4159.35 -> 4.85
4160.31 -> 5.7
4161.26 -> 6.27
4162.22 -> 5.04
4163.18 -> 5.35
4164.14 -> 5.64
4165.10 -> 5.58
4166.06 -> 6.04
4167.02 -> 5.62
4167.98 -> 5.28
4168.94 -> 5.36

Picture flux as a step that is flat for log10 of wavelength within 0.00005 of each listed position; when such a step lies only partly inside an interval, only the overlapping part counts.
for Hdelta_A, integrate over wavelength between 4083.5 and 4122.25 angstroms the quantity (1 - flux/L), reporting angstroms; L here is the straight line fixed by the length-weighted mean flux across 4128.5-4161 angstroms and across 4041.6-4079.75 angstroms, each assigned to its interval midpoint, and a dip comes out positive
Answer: 5.05 angstroms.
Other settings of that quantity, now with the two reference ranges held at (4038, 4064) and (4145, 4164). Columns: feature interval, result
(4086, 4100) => 1.9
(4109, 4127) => 0.5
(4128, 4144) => 0.0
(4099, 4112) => 2.7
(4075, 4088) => 0.2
